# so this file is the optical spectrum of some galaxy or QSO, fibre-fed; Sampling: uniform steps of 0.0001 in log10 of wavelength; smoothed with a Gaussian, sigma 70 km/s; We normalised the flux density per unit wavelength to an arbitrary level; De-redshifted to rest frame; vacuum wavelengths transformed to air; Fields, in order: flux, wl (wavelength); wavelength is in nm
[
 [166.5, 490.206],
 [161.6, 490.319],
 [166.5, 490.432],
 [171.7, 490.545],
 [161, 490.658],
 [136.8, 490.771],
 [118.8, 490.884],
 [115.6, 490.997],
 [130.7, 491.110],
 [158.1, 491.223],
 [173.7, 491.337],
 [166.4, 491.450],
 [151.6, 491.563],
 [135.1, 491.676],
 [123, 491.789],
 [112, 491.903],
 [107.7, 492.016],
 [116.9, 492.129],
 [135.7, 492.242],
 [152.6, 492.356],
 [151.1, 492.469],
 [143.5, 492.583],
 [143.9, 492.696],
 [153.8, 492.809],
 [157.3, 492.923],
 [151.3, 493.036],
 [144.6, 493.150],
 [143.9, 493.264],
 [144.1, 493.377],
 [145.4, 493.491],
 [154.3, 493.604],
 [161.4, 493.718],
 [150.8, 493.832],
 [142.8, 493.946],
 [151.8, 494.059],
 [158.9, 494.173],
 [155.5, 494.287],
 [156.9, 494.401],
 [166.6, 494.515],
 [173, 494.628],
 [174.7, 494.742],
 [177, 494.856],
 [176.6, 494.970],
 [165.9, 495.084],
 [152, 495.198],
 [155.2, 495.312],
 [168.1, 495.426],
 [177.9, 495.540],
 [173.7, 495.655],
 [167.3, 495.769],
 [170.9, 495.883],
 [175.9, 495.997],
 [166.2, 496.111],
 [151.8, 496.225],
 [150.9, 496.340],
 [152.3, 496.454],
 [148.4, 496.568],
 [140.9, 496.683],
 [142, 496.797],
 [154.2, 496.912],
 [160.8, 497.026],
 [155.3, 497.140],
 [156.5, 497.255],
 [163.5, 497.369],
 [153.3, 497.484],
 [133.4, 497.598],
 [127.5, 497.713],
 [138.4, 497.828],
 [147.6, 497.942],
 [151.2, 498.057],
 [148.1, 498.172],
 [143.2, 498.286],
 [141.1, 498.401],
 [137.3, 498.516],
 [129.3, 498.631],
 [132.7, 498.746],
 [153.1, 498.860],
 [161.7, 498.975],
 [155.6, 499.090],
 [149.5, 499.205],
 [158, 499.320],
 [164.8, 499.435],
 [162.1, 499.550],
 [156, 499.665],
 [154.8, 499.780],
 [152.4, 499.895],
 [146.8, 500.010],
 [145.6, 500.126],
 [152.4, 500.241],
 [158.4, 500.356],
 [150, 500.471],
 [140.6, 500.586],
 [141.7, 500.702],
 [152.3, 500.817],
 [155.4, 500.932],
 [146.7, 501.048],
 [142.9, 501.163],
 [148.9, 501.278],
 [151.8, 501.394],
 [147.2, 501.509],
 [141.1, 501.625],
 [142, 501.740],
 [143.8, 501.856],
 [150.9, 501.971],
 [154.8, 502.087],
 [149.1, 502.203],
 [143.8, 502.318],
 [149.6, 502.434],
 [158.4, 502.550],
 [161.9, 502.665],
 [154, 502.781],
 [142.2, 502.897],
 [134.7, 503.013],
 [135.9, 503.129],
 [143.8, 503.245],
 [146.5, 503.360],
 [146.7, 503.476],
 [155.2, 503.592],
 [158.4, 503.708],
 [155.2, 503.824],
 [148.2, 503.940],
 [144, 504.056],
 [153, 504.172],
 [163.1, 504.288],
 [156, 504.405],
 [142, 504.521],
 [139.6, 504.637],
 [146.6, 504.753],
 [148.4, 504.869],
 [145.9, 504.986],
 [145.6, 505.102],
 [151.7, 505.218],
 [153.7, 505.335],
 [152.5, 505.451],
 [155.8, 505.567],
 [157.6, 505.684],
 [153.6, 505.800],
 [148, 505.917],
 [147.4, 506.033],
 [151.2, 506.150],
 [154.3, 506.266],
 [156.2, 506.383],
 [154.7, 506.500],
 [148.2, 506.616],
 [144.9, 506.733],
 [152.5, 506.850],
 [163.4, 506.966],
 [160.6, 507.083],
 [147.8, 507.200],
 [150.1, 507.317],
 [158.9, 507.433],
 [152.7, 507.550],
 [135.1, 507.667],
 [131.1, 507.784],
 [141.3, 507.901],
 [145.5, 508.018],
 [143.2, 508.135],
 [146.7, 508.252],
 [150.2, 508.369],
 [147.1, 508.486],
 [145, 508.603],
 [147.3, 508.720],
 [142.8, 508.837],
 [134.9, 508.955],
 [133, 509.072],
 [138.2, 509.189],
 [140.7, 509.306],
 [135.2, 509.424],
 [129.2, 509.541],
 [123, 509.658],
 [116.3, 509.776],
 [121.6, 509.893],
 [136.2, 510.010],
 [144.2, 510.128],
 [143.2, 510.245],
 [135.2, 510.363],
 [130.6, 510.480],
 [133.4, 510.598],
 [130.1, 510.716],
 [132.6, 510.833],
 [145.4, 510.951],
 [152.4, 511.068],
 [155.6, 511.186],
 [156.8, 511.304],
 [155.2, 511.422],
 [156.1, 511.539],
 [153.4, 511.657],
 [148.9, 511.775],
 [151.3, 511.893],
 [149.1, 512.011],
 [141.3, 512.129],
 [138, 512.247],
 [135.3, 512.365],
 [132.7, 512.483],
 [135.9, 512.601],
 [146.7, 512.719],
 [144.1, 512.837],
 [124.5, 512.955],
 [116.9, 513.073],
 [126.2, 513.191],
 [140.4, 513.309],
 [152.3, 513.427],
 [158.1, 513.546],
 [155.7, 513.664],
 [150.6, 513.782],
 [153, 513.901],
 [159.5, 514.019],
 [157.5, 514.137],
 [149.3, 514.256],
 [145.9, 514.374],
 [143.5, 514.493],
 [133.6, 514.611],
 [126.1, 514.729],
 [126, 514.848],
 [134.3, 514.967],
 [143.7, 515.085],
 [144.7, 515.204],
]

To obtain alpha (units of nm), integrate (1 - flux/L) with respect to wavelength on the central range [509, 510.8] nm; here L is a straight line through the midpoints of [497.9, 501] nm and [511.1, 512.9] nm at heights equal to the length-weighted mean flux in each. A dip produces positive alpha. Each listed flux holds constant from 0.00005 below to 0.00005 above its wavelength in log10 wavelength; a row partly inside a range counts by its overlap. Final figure 0.177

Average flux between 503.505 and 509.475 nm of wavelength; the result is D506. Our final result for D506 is 148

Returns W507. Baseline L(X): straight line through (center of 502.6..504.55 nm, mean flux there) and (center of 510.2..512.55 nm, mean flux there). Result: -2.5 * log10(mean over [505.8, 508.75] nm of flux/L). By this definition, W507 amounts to -0.02 mag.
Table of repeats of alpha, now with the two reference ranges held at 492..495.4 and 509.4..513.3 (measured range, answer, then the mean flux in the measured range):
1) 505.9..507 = -0.072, 152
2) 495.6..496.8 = -0.064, 159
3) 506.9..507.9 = -0.053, 150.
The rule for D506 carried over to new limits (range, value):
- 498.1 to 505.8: 149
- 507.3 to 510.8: 139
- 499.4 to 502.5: 150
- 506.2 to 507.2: 154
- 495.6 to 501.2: 151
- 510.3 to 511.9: 145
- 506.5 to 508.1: 149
